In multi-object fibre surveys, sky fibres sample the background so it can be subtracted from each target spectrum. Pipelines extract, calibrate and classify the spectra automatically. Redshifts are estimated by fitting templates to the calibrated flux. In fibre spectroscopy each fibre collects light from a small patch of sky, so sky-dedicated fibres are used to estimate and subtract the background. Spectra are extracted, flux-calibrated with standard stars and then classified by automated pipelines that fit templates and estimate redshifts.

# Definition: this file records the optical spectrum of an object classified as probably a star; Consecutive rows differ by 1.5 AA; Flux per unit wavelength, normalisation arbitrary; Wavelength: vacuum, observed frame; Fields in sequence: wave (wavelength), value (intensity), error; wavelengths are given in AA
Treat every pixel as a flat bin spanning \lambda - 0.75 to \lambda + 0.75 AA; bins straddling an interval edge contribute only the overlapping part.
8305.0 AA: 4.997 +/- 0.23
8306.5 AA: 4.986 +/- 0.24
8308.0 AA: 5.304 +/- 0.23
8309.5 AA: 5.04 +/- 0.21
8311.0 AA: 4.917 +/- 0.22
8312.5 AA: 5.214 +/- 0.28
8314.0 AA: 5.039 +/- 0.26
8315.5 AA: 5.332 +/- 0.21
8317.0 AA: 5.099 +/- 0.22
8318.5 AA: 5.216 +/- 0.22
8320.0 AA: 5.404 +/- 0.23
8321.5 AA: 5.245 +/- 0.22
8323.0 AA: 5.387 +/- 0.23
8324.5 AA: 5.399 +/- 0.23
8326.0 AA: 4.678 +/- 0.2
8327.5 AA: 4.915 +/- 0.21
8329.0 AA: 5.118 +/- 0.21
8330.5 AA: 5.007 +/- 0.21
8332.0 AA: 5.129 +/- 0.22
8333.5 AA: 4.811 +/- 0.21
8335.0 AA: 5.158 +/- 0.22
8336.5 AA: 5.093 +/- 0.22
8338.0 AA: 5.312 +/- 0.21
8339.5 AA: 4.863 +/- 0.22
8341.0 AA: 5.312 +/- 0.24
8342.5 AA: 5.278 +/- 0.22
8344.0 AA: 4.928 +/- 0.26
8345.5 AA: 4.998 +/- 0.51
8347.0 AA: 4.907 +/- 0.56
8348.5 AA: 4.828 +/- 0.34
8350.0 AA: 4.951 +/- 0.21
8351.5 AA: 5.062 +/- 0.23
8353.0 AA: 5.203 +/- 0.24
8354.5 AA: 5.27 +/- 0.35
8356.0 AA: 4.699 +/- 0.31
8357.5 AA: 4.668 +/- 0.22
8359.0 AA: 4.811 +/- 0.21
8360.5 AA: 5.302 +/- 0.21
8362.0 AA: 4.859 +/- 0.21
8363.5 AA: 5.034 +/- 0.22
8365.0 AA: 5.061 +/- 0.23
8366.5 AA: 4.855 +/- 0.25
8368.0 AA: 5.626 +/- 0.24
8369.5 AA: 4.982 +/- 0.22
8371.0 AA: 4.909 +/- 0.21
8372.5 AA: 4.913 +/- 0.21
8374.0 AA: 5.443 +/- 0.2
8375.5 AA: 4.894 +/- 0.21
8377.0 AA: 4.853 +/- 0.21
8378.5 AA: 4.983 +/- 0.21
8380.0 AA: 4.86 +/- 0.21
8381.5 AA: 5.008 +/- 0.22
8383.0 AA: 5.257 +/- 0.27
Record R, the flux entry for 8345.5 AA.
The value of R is 4.998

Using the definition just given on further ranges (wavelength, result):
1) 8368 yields 5.626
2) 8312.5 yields 5.214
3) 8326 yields 4.678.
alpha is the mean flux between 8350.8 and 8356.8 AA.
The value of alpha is 5.06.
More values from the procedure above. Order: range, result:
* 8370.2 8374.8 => 5.09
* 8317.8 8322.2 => 5.29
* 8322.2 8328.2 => 5.1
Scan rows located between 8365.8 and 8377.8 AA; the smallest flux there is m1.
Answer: 4.853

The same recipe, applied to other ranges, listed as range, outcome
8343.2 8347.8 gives 4.907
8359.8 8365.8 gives 4.859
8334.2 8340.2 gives 4.863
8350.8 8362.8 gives 4.668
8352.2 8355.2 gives 5.203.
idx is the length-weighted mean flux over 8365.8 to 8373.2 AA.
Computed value 5.06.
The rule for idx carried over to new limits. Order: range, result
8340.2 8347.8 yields 5.08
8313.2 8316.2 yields 5.18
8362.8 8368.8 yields 5.14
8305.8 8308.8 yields 5.15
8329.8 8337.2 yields 5.04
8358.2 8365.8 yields 5.01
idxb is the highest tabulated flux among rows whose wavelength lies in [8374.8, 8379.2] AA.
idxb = 4.983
